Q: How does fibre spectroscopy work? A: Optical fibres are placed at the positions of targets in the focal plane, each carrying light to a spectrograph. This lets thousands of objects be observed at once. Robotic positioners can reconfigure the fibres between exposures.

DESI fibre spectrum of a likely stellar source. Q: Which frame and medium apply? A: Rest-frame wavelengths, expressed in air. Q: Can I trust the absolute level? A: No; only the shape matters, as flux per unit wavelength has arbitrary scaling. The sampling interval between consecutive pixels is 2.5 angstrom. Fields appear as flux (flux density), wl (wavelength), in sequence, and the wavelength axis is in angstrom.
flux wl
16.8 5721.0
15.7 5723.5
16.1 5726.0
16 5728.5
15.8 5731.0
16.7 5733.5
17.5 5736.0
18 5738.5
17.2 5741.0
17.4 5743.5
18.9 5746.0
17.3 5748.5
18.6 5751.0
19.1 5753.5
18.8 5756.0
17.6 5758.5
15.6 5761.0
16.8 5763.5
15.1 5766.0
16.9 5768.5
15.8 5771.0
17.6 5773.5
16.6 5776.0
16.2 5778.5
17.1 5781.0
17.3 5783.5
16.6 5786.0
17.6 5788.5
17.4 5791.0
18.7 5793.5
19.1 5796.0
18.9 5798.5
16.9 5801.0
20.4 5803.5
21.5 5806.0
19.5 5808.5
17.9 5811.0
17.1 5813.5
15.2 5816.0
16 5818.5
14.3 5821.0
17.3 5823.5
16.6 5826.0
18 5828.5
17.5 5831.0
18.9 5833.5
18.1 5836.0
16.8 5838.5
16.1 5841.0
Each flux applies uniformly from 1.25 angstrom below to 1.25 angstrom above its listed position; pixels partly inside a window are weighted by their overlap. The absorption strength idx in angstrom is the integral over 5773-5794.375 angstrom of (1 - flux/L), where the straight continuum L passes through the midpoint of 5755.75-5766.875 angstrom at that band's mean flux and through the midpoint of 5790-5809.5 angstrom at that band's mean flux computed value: 1.0 angstrom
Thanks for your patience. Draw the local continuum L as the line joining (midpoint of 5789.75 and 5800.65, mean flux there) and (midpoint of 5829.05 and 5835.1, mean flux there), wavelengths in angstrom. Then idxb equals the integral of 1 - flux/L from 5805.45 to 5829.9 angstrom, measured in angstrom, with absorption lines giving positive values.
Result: 1.4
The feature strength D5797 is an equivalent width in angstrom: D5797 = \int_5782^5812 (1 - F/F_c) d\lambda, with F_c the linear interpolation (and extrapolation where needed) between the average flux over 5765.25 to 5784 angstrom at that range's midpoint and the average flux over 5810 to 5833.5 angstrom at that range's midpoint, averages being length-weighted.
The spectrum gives -3.3 angstrom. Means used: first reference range 16.6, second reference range 16.8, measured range 18.5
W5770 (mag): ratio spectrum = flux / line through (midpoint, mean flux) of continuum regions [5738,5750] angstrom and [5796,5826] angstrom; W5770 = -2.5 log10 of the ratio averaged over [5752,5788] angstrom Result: 0.05 mag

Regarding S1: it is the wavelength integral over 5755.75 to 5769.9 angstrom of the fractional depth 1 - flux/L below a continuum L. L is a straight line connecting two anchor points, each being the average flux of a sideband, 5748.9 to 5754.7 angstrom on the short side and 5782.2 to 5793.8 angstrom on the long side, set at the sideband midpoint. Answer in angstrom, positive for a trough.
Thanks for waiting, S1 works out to 1.2 angstrom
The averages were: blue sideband 18.6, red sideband 17.4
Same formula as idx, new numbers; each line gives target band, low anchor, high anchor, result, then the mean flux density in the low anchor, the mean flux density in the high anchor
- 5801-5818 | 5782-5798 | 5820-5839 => -0.79 angstrom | 17.8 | 17.2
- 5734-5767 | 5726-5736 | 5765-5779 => -2.36 angstrom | 16.3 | 16.4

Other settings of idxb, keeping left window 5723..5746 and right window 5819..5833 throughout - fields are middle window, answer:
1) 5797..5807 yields -1.5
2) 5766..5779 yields 0.3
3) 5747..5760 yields -1.1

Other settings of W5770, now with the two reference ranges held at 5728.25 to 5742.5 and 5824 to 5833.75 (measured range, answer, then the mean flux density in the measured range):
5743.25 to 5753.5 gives -0.075 mag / 18.2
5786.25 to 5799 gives -0.051 mag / 18.2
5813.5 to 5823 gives 0.127 mag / 15.6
